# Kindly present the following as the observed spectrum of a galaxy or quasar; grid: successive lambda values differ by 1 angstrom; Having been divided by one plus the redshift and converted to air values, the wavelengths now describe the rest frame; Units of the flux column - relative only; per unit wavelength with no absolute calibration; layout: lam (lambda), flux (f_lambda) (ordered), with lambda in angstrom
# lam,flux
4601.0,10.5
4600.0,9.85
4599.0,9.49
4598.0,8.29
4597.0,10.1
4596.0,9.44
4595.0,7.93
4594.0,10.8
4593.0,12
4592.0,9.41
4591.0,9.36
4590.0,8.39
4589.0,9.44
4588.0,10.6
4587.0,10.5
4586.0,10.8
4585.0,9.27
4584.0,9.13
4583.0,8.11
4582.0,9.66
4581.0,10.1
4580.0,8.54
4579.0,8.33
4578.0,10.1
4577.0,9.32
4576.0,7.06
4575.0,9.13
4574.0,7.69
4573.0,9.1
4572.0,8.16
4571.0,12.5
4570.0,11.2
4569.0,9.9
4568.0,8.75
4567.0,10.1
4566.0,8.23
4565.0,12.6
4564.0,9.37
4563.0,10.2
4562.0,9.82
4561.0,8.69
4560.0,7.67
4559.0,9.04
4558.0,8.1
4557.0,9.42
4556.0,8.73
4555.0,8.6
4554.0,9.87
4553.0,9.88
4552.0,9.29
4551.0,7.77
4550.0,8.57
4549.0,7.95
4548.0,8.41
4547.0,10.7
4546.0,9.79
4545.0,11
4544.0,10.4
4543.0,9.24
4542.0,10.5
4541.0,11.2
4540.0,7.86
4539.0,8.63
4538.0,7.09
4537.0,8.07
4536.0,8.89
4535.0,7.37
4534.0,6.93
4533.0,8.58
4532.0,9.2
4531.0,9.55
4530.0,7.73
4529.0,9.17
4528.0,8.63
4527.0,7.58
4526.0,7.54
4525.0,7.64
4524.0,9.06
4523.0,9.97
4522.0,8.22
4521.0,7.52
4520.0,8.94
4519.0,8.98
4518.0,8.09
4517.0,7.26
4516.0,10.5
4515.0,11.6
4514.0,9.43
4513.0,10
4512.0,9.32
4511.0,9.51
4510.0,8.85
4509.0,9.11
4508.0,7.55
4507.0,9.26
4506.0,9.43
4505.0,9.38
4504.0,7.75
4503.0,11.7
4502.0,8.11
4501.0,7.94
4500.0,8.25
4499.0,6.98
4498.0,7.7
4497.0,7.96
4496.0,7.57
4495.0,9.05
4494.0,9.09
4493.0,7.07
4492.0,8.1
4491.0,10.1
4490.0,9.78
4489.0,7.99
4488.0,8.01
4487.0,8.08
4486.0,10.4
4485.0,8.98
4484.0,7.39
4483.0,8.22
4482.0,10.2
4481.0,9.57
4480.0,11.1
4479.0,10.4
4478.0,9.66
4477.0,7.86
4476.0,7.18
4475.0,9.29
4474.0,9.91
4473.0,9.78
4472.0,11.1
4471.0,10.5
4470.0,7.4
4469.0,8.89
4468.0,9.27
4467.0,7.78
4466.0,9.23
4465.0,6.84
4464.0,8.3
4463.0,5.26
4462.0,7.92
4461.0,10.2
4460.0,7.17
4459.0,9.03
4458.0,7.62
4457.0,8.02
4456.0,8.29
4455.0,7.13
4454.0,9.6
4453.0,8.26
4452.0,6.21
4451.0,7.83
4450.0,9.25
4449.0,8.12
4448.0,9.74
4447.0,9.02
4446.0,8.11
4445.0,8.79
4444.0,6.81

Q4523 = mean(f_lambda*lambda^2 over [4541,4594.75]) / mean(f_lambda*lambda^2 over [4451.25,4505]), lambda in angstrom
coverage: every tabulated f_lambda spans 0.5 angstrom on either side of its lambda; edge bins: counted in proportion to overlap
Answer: 1.15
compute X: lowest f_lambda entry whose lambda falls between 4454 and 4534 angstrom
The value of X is 5.26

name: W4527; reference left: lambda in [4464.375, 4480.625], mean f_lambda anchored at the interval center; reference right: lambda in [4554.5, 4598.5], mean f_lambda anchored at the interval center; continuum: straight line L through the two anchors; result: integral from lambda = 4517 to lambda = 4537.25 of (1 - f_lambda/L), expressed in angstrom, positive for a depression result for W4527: 2.0 angstrom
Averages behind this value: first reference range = 9.13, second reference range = 9.4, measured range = 8.36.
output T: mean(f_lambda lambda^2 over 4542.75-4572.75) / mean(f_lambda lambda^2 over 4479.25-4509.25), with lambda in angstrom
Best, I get 1.1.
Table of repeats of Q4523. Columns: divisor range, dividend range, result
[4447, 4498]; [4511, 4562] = 1.06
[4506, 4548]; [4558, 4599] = 1.08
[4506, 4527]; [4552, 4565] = 1.06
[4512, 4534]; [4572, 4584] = 1.03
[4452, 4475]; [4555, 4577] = 1.15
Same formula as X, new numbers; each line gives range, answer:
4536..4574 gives 7.09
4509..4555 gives 6.93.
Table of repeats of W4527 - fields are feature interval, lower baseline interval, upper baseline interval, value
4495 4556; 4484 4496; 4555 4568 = 1.0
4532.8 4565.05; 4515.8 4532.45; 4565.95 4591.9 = -0.5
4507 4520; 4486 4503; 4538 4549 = -0.5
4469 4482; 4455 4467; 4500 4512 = -1.9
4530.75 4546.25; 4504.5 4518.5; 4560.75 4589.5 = 0.6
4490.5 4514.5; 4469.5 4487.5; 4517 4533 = 0.4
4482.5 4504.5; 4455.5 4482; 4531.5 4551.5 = 0.9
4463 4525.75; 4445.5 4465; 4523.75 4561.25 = -3.1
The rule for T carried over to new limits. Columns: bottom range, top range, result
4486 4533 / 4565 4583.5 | 1.10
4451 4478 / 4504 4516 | 1.14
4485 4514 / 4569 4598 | 1.13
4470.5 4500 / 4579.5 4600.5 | 1.13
